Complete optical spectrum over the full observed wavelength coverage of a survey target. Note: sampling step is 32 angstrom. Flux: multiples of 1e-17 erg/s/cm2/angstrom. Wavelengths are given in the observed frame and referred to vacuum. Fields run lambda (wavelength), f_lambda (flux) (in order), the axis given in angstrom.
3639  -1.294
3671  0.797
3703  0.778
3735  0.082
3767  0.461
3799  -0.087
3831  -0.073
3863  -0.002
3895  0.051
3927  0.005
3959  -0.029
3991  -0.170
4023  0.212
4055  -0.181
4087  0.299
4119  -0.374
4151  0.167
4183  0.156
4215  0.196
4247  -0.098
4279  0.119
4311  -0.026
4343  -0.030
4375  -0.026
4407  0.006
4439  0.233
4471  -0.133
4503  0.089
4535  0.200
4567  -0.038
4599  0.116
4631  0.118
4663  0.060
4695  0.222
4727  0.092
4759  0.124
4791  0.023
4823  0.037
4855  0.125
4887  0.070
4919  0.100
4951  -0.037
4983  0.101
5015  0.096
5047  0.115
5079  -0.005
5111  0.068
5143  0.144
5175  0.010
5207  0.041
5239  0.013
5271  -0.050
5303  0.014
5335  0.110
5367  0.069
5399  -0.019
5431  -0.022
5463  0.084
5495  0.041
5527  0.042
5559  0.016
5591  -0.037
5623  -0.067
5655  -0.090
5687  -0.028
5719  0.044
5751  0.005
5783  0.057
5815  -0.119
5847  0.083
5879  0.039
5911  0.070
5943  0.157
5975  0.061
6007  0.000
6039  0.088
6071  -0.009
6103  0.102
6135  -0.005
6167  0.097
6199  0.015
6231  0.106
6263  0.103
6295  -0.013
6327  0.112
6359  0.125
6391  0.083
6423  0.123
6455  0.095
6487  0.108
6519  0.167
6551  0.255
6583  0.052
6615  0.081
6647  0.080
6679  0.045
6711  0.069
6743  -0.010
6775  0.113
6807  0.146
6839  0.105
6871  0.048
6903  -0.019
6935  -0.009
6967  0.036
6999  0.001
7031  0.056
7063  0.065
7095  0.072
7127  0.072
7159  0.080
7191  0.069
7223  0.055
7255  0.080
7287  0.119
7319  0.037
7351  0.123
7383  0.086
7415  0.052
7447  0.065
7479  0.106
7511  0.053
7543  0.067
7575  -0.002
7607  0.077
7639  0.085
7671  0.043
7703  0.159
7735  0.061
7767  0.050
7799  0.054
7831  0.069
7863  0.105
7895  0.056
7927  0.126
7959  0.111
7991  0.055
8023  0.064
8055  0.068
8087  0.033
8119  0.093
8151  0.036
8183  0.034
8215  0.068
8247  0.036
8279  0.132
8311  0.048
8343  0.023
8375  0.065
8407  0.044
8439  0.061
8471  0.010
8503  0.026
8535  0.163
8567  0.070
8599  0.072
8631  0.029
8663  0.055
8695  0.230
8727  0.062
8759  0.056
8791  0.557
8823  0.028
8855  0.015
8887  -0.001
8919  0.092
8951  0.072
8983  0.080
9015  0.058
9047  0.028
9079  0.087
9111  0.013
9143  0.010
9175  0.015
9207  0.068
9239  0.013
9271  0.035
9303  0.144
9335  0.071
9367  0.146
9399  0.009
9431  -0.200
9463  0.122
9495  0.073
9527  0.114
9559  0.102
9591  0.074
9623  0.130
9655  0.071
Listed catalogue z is 0.75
